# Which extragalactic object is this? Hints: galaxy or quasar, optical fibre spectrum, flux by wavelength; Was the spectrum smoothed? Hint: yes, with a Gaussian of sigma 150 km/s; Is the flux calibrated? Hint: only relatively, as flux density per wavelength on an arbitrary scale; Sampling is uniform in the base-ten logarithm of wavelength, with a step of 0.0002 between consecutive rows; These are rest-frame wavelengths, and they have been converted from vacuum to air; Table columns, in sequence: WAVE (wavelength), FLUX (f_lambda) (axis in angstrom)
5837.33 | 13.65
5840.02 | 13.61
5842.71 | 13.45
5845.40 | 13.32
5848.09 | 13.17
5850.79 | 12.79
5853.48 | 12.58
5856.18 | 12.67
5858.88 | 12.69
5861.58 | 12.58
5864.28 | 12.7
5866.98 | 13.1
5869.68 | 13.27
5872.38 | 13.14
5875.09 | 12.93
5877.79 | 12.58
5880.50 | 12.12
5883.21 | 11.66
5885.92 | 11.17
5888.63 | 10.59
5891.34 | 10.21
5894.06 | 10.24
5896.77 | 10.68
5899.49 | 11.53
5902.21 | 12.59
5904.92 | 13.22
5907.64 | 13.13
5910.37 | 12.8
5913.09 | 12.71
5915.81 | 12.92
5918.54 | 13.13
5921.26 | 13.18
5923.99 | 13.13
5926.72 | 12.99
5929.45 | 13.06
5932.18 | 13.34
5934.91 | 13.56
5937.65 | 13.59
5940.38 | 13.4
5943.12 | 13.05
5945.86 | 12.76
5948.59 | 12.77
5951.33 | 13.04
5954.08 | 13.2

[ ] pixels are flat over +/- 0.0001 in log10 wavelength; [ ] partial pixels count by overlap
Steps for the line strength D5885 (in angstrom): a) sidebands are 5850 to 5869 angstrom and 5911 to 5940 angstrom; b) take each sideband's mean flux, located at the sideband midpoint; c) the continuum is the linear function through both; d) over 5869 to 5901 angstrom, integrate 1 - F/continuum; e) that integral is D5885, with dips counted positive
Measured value 3.1 angstrom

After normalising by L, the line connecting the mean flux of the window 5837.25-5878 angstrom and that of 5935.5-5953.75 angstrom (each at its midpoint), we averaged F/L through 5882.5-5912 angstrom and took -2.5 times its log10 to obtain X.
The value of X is 0.13 mag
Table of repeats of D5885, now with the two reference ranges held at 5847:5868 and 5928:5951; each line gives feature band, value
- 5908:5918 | 0.14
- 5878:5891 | 1.52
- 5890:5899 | 1.71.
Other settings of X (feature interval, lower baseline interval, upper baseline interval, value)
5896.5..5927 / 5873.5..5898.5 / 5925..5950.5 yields -0.040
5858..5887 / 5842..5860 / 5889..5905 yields -0.037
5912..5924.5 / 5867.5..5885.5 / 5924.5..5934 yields 0.001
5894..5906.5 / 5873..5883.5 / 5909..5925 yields 0.081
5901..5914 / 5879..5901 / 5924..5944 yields -0.085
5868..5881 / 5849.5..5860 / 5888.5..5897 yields -0.123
